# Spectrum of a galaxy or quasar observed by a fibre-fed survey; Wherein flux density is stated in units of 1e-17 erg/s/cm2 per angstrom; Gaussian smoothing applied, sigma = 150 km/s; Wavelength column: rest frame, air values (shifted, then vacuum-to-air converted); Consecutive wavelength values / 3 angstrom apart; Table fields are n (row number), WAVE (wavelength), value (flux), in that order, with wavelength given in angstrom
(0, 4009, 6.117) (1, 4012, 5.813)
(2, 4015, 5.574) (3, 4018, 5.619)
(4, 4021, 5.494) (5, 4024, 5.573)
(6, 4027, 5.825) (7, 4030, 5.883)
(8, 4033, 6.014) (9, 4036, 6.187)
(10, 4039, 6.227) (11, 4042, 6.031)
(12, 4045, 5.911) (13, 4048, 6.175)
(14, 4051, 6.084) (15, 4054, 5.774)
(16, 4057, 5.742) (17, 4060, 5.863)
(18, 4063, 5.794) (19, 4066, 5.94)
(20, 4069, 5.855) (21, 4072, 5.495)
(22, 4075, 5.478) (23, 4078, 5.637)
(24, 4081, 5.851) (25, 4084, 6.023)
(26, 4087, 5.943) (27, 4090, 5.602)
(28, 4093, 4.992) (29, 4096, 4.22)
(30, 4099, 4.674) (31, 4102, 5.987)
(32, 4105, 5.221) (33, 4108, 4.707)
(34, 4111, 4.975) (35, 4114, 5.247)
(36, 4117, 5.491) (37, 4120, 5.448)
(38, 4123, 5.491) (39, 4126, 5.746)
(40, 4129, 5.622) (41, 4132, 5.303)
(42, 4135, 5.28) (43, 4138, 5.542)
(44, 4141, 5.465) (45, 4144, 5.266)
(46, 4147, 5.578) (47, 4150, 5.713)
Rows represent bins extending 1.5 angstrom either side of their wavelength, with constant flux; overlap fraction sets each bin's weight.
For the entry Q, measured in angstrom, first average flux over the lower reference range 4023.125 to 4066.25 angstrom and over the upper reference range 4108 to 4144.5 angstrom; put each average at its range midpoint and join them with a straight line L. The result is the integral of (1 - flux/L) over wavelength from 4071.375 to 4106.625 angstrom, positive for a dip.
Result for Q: 1.3 angstrom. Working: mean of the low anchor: 5.94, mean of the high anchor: 5.38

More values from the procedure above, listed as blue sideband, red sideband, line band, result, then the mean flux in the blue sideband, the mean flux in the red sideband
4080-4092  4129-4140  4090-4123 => 2.96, 5.82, 5.41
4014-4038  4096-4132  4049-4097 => -1.27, 5.78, 5.28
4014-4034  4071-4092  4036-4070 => -1.49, 5.71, 5.71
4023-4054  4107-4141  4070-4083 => 0.16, 5.99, 5.36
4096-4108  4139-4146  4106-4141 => -0.68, 5.09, 5.39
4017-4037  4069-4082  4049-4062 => -0.40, 5.79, 5.63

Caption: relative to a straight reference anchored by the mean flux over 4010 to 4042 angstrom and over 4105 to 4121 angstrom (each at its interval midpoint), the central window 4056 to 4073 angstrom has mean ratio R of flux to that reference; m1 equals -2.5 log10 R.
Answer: -0.05 mag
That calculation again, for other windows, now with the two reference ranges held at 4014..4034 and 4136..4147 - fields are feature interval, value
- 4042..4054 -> -0.07 mag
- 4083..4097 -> 0.04 mag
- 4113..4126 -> 0.00 mag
